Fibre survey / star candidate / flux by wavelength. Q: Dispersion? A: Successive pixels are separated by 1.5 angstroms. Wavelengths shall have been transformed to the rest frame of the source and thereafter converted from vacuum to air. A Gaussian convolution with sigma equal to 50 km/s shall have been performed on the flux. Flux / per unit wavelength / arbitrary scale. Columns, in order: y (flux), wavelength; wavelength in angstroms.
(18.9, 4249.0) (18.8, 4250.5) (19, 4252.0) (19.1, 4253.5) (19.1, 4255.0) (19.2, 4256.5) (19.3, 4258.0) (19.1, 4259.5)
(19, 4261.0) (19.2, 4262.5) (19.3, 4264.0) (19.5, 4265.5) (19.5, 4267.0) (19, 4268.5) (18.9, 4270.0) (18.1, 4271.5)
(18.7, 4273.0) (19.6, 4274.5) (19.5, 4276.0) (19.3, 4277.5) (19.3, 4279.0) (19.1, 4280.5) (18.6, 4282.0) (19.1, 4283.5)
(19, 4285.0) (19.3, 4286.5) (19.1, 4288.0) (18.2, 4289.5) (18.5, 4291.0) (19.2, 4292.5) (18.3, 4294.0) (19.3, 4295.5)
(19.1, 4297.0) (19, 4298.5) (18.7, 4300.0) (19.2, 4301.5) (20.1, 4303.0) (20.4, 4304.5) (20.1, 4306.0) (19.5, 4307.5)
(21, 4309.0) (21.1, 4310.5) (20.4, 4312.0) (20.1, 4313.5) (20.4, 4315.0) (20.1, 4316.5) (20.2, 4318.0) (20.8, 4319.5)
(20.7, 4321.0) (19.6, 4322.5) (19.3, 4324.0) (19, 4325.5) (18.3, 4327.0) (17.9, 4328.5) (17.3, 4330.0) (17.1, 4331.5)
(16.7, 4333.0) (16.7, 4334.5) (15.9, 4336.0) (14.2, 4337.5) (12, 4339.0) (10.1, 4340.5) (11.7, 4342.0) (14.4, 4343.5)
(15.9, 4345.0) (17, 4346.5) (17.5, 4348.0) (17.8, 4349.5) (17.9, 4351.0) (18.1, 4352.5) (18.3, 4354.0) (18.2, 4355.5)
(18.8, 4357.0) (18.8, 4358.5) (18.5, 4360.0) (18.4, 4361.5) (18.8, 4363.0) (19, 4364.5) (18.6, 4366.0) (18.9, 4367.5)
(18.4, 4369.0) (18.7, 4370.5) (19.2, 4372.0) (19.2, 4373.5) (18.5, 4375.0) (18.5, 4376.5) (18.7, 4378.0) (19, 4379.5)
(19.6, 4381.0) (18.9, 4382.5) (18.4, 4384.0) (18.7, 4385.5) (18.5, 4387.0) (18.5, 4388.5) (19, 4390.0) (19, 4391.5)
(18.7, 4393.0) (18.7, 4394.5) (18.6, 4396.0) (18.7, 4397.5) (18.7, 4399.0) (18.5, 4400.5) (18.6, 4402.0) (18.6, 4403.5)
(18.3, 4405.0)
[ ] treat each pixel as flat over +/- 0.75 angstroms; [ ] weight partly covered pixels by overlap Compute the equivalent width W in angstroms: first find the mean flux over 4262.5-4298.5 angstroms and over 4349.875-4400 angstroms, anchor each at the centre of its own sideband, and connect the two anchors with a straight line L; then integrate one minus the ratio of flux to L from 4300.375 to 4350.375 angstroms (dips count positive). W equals 2.40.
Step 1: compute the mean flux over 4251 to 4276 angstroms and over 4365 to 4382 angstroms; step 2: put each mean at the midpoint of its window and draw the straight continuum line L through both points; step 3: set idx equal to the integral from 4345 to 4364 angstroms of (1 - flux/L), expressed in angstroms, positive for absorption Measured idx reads 0.80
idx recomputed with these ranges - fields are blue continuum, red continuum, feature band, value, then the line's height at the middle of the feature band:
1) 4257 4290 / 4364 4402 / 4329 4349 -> 3.9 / 18.9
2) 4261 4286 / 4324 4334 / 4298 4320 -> -2.2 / 18.3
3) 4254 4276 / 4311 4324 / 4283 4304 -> 0.8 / 19.7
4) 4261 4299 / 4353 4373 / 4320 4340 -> 1.7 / 18.8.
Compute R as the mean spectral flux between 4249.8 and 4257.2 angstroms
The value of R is 19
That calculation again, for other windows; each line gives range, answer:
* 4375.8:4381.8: 19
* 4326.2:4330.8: 17.8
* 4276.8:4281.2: 19.2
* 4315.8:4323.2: 20.3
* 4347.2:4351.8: 17.7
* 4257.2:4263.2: 19.2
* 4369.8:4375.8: 18.9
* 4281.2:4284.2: 18.9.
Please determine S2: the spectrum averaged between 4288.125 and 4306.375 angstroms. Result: 19.2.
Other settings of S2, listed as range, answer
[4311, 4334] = 19.2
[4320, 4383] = 17.6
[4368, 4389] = 18.8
